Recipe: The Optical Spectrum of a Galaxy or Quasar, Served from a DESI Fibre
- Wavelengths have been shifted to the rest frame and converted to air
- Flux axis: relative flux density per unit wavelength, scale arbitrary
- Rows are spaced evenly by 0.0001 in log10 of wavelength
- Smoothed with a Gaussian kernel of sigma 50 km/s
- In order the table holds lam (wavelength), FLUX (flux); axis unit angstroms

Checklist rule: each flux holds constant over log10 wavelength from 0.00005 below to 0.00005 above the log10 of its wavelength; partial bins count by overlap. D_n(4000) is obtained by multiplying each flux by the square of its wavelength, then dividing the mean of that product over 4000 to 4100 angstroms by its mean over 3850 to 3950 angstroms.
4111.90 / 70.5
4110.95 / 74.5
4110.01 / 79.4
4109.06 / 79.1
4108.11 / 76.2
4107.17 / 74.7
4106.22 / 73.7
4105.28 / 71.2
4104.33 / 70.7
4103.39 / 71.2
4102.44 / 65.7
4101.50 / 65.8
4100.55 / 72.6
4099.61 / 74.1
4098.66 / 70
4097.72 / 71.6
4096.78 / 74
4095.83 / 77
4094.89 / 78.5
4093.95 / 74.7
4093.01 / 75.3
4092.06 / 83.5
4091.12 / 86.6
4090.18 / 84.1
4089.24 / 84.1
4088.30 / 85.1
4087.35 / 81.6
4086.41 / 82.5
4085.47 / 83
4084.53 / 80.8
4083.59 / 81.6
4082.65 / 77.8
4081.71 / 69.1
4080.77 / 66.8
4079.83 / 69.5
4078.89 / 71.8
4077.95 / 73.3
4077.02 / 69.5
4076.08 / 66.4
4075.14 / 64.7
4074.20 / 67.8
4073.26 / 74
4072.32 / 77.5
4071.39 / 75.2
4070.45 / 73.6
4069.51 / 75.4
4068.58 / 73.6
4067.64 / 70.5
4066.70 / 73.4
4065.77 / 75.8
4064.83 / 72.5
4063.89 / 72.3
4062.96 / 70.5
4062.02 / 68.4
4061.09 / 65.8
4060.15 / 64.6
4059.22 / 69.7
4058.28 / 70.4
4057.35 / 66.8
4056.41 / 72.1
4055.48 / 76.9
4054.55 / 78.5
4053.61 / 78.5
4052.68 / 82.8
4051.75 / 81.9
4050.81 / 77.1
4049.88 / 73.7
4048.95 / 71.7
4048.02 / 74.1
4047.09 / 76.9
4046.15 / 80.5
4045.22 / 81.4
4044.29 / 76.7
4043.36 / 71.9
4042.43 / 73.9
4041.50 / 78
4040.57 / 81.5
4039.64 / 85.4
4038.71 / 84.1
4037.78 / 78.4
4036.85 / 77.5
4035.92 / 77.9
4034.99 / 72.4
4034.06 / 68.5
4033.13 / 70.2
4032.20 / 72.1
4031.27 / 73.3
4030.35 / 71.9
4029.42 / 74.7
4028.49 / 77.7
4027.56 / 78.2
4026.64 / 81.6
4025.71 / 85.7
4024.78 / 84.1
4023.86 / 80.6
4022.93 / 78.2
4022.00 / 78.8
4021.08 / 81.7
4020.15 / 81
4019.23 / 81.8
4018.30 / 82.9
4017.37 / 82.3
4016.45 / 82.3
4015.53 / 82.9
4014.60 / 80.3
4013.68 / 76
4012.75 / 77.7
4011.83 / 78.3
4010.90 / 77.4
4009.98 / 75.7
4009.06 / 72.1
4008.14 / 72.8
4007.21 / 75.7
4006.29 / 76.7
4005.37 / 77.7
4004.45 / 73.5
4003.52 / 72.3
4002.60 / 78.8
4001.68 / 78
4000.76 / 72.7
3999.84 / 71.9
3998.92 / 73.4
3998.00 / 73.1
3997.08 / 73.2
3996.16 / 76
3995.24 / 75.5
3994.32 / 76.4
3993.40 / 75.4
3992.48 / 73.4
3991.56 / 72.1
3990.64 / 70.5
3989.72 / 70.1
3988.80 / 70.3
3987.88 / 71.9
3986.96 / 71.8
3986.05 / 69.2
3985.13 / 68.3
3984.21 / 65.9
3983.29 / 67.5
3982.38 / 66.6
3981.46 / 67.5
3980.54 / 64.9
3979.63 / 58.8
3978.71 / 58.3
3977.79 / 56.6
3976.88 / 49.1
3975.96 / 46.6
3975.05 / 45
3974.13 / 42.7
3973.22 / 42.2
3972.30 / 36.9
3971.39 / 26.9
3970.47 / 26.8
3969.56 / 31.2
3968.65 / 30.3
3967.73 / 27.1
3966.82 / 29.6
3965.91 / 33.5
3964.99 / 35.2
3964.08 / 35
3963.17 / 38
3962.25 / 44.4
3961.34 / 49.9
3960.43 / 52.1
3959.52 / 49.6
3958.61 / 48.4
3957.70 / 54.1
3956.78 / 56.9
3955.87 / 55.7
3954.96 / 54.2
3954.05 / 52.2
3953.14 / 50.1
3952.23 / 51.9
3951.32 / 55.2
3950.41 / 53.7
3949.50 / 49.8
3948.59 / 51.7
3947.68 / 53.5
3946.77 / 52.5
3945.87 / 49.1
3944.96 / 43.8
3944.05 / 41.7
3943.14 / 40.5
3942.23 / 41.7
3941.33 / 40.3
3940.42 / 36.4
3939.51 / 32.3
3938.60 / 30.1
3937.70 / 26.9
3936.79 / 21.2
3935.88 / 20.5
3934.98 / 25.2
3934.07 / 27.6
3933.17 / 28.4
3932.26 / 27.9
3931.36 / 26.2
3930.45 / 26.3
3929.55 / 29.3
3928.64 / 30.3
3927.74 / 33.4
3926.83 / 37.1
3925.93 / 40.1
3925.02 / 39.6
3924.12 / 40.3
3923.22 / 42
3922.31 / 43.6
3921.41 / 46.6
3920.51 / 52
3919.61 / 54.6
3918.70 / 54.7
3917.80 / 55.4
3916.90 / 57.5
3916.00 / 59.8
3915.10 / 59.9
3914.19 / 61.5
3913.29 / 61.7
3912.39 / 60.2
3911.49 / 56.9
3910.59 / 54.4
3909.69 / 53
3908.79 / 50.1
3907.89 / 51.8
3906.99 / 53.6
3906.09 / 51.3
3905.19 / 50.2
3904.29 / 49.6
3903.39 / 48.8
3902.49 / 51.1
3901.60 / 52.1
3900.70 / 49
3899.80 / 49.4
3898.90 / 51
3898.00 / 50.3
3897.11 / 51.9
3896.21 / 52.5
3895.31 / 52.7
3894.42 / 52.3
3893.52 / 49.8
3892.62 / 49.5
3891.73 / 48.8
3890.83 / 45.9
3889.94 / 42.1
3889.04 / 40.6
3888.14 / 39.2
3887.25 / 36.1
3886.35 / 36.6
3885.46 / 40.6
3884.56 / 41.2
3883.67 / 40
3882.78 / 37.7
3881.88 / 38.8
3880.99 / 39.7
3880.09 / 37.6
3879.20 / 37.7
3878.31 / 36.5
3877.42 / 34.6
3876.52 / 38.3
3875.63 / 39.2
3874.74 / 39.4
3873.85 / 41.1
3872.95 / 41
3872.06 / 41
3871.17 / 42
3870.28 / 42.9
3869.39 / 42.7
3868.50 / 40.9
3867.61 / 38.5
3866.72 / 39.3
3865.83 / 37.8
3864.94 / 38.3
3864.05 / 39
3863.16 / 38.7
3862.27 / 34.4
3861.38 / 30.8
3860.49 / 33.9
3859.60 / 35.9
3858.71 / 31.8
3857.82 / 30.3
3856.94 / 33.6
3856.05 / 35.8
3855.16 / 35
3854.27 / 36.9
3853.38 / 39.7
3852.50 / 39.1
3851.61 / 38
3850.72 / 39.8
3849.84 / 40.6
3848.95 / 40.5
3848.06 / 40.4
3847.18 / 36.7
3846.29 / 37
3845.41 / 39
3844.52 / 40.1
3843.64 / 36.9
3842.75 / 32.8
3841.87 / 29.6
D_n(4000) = 1.9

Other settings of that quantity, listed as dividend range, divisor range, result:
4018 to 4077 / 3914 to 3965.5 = 1.84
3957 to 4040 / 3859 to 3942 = 1.64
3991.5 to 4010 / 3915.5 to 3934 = 1.89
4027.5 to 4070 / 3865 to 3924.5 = 1.73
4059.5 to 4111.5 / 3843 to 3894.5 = 2.12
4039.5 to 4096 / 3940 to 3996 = 1.51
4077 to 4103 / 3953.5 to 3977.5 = 1.92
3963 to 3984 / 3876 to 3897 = 1.10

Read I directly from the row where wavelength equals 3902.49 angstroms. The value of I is 51.1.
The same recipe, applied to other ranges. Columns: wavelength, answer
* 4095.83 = 77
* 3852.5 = 39.1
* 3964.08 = 35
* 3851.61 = 38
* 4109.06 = 79.1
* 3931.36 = 26.2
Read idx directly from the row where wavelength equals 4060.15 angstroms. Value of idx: 64.6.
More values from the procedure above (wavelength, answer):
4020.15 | 81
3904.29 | 49.6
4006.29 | 76.7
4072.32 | 77.5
